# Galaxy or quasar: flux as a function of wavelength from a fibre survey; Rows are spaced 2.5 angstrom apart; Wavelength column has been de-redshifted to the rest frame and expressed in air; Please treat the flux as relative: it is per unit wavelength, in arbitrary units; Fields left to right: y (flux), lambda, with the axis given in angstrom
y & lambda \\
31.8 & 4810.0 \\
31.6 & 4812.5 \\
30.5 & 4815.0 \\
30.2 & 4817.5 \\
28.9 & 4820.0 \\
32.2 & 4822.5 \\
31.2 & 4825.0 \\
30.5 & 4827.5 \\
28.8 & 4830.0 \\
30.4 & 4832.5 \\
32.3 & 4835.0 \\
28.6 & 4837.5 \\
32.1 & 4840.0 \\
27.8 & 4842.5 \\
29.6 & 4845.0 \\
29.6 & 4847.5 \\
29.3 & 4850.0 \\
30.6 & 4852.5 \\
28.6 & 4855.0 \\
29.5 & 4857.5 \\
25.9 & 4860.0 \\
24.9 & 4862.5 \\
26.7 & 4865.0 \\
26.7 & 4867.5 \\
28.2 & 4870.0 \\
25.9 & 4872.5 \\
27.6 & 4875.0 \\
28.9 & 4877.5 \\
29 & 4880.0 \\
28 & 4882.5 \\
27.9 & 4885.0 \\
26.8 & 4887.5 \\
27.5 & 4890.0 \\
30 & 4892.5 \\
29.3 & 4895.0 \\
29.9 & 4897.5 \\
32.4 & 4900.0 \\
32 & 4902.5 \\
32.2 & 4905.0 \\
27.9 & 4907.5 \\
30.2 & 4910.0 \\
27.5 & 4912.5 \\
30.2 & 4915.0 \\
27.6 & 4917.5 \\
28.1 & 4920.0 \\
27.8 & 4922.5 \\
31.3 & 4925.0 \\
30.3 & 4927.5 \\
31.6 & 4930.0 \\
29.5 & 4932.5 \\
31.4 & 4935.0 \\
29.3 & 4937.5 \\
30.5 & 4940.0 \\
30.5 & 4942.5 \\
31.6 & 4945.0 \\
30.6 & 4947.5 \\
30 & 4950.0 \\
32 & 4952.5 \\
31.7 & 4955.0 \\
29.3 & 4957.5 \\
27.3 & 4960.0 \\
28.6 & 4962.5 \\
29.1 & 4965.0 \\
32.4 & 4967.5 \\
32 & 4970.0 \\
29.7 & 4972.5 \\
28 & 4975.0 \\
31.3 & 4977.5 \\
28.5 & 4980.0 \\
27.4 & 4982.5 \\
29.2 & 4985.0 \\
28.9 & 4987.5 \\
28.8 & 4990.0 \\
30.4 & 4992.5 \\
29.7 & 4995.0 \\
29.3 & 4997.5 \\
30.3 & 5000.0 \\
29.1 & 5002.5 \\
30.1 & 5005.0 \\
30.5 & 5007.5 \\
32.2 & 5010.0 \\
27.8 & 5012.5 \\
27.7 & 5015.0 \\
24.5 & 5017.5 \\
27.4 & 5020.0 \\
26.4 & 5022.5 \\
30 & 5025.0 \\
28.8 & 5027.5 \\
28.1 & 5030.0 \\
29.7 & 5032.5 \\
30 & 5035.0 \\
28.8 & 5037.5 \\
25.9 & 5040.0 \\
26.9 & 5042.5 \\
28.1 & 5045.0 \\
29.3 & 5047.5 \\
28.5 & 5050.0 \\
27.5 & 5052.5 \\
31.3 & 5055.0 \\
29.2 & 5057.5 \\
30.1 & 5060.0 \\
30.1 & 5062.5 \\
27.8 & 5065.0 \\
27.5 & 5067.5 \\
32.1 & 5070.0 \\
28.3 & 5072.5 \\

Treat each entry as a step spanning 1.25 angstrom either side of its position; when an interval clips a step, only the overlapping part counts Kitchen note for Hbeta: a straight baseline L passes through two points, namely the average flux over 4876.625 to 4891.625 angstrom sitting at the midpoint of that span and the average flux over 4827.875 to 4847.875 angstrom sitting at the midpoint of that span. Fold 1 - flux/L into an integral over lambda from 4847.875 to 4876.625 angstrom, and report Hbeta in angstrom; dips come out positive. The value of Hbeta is 1.24 angstrom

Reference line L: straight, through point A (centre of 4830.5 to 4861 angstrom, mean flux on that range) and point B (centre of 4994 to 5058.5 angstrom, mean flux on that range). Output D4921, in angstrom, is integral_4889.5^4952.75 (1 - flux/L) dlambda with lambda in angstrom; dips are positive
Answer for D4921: -1.8 angstrom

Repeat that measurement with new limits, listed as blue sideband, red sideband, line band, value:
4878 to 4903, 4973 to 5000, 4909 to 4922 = 0.2 angstrom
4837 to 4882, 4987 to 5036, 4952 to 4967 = -0.5 angstrom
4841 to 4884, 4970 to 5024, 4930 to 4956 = -1.9 angstrom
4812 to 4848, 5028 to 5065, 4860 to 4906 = 2.2 angstrom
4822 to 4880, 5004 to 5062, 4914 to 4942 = -1.0 angstrom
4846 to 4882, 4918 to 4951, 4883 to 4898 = 0.2 angstrom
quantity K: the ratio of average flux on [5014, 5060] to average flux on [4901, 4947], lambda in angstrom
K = 0.9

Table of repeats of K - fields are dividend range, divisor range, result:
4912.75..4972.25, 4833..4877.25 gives 1.05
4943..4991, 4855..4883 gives 1.09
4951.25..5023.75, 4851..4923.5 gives 1.03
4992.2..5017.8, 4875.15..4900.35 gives 1.02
